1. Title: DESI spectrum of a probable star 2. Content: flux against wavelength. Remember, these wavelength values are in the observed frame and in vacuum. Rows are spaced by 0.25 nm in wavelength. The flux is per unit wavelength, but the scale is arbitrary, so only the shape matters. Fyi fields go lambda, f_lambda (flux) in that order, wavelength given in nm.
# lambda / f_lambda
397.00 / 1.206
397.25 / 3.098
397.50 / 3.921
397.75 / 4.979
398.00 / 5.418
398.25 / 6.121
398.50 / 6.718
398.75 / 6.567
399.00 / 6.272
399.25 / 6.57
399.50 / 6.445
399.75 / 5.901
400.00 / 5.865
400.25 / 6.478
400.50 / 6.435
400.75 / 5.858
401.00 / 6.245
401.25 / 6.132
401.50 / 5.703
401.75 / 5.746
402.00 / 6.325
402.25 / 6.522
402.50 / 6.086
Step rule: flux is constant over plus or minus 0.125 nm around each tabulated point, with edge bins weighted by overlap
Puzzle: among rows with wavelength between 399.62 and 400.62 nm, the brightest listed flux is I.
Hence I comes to 6.478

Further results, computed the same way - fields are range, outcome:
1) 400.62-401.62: 6.245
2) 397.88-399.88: 6.718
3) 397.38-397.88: 4.979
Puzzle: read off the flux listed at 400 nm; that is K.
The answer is 5.865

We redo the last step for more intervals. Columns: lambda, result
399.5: 6.445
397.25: 3.098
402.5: 6.086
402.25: 6.522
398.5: 6.718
